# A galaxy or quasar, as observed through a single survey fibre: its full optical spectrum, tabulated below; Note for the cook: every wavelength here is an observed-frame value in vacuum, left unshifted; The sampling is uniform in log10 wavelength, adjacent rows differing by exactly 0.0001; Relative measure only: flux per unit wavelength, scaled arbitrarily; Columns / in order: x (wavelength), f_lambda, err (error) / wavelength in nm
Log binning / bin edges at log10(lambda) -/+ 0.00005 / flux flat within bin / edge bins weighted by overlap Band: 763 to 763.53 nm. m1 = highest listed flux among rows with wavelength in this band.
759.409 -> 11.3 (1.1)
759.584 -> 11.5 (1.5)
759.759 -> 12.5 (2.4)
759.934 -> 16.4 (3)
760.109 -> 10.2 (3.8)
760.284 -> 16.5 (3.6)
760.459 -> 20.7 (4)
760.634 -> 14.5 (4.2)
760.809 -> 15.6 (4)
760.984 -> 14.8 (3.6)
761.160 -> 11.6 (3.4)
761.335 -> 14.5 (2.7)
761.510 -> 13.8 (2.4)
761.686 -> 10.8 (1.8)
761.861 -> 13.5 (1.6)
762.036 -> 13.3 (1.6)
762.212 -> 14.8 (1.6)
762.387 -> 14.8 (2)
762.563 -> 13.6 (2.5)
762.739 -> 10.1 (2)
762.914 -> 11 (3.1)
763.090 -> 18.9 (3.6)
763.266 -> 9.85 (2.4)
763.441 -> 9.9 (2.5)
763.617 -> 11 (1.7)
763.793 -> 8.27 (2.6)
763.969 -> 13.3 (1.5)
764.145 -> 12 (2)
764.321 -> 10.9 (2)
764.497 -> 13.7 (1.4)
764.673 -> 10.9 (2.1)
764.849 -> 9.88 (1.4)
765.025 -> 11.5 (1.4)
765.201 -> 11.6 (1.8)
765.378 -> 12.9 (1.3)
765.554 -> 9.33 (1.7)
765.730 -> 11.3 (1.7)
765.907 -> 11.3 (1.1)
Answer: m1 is 18.9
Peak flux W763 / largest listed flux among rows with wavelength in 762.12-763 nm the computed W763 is 14.8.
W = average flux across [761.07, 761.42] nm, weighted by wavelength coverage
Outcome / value 13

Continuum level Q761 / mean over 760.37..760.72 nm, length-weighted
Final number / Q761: 17.6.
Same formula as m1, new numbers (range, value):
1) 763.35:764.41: 13.3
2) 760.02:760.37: 16.5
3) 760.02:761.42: 20.7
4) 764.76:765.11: 11.5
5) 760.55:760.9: 15.6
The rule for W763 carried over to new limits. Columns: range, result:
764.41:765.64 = 13.7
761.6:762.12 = 13.5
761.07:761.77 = 14.5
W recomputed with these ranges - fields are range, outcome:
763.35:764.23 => 10.9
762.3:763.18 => 13.7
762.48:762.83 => 11.8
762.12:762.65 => 14.4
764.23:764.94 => 11.4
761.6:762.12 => 12.6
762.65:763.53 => 12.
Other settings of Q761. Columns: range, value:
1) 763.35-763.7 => 10.5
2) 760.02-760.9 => 15.5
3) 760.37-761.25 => 15.4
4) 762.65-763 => 10.6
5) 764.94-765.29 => 11.5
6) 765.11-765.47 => 12.2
